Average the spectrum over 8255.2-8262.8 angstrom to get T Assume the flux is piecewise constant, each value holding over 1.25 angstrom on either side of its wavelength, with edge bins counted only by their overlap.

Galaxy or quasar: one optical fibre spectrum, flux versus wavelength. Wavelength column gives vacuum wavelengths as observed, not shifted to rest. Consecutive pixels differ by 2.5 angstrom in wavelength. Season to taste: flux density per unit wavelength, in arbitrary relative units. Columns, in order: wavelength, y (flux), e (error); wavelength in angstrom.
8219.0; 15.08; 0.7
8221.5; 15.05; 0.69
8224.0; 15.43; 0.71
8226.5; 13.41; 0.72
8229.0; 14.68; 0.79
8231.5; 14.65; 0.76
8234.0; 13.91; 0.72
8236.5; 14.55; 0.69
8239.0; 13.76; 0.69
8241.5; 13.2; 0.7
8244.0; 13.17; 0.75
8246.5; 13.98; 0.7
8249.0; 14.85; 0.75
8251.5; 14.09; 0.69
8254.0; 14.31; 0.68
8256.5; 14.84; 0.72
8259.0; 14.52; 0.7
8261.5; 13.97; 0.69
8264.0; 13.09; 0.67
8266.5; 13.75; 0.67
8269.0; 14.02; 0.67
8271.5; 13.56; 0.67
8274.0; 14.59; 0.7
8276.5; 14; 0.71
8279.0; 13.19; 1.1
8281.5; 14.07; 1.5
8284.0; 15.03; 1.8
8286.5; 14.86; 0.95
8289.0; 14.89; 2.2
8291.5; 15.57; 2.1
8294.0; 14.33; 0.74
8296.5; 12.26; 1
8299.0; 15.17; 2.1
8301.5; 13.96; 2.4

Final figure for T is 14.4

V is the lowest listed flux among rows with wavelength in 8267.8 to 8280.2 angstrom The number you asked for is 13.19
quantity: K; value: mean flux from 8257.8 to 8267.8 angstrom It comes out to 13.8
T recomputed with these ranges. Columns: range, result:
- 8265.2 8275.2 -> 14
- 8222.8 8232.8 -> 14.5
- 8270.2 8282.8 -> 13.9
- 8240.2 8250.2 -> 13.8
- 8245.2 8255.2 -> 14.3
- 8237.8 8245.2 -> 13.4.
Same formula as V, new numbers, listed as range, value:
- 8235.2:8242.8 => 13.2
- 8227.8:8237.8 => 13.91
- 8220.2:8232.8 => 13.41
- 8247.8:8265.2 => 13.09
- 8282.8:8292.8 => 14.86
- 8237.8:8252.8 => 13.17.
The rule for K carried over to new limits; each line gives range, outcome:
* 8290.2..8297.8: 14.1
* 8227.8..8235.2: 14.4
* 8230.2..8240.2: 14.2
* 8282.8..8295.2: 14.9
